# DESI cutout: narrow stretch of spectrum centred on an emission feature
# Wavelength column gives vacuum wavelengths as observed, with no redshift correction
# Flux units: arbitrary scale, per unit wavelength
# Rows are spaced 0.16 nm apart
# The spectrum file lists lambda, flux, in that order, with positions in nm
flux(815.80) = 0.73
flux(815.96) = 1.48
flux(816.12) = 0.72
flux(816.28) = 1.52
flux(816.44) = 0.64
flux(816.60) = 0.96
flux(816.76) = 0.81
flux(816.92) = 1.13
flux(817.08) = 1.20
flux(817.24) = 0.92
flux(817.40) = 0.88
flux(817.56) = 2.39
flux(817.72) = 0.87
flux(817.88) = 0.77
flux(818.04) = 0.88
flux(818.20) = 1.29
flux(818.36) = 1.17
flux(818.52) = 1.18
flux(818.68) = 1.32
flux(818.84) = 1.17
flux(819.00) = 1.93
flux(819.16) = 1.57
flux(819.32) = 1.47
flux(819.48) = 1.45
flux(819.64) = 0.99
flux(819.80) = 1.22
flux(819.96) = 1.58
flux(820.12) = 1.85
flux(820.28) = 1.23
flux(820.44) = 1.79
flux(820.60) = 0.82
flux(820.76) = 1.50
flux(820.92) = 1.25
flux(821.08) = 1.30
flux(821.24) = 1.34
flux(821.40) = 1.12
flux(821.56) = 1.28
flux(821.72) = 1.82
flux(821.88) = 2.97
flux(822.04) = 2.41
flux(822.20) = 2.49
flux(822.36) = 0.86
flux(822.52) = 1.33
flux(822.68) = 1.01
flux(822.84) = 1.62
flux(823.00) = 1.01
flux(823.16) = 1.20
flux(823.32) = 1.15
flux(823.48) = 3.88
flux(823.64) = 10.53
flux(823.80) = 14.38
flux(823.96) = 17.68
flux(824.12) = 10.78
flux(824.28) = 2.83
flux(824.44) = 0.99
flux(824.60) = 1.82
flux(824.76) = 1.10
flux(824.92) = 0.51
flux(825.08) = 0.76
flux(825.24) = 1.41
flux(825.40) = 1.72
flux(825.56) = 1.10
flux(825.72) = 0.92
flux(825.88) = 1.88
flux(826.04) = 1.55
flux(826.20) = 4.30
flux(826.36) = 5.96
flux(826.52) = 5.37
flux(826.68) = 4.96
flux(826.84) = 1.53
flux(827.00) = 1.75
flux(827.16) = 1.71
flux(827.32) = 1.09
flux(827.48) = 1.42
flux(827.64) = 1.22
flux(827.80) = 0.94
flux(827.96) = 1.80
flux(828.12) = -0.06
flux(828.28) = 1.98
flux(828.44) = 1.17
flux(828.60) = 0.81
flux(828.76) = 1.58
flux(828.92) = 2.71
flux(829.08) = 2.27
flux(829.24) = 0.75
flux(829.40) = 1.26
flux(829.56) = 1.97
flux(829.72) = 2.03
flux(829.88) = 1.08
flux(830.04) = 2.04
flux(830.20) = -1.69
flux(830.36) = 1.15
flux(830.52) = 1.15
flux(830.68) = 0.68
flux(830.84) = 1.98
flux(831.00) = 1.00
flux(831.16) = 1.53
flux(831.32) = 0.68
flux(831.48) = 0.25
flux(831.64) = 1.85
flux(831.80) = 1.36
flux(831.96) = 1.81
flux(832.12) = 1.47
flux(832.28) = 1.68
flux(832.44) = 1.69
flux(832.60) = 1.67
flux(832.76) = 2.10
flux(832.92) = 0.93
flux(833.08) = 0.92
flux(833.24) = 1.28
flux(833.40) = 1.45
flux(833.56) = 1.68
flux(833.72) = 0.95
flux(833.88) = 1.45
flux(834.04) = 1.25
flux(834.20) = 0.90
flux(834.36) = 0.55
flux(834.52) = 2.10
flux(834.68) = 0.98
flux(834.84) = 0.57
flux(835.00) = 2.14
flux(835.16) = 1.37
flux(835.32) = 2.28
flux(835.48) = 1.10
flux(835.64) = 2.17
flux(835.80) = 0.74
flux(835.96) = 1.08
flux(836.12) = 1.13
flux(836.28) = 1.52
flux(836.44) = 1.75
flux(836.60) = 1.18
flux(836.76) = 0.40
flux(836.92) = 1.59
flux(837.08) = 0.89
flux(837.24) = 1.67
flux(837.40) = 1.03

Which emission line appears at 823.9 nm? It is Halpha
